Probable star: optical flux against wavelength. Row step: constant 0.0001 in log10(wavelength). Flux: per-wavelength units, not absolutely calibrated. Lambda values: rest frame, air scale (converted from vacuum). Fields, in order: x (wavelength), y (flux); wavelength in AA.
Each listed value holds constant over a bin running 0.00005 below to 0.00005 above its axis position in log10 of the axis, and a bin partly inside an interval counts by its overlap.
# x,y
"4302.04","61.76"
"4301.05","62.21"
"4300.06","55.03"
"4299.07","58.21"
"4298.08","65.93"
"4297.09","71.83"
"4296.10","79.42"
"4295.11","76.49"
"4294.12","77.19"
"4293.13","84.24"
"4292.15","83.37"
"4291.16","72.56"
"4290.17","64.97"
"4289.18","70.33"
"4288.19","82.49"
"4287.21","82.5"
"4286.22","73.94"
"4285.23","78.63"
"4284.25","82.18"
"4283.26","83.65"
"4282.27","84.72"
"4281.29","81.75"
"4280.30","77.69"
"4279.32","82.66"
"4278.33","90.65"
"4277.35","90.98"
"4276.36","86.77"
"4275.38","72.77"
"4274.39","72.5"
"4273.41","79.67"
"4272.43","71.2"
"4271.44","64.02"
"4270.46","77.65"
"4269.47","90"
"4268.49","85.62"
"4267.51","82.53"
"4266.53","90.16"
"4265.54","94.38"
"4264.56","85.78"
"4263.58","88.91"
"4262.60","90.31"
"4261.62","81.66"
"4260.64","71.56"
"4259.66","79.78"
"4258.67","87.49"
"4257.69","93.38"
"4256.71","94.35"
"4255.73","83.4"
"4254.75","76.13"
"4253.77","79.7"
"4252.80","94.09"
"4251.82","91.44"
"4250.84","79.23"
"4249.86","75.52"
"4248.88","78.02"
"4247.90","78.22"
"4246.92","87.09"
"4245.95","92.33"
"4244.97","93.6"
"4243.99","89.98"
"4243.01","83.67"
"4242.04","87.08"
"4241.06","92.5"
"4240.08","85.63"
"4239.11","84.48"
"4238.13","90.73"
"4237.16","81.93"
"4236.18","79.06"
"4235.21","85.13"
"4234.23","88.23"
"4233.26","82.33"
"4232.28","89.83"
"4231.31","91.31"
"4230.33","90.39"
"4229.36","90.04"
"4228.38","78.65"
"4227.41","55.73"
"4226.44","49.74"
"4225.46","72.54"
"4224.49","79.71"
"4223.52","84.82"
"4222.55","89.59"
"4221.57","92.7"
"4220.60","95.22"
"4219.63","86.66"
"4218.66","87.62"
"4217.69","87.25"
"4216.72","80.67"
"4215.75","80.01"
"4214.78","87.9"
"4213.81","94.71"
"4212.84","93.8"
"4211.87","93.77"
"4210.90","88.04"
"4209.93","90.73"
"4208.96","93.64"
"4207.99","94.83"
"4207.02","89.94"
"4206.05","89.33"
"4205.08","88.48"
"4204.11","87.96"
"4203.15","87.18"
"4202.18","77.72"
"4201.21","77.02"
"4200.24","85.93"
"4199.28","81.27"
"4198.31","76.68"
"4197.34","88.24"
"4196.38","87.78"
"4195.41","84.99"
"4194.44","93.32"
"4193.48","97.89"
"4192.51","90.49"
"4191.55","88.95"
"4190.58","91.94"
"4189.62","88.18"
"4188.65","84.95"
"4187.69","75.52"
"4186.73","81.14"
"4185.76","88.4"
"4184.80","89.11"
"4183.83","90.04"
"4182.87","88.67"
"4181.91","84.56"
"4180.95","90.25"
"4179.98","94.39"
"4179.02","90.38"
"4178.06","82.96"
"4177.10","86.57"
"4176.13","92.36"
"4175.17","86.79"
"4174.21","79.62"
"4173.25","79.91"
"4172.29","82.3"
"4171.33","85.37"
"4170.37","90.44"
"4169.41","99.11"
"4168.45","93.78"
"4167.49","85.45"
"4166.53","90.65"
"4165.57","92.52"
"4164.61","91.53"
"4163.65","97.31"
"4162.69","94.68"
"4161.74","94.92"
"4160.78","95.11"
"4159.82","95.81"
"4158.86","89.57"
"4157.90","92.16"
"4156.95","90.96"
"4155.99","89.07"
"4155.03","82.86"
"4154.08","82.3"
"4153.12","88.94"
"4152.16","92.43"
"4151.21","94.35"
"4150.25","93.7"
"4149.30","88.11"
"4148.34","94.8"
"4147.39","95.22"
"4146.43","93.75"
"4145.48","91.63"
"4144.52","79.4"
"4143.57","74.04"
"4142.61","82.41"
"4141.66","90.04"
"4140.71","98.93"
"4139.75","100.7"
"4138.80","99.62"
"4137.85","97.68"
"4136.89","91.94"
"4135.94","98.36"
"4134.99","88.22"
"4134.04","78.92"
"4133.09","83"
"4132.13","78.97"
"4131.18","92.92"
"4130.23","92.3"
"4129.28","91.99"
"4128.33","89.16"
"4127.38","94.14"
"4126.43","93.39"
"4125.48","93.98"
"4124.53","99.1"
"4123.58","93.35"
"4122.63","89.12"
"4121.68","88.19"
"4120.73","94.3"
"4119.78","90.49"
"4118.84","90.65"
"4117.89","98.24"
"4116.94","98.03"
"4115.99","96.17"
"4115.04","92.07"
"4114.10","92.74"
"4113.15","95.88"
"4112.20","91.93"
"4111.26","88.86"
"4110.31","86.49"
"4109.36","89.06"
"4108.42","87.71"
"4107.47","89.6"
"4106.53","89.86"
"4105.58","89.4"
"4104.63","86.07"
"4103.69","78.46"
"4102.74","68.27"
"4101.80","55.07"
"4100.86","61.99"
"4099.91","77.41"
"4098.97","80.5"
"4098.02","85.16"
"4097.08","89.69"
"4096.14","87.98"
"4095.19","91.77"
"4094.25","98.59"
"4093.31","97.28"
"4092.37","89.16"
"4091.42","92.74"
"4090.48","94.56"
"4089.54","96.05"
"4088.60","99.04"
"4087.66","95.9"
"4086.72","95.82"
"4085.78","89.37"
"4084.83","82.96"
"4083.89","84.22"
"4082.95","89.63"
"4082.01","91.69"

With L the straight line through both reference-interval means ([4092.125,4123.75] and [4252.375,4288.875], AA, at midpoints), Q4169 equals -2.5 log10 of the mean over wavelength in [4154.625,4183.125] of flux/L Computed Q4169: -0.05 mag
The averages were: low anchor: 87.6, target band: 89.7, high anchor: 82.8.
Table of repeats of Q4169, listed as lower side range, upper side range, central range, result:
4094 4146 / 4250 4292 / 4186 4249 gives -0.02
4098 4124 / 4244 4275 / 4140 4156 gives -0.04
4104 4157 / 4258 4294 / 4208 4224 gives -0.05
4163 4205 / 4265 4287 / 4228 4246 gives -0.04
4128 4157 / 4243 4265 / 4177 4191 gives 0.01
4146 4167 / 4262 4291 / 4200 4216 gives -0.01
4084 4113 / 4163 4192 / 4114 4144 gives -0.05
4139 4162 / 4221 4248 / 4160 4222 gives -0.01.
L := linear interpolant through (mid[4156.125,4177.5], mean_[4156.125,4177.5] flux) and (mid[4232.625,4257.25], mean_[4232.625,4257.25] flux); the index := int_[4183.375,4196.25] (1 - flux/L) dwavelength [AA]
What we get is 0.1 AA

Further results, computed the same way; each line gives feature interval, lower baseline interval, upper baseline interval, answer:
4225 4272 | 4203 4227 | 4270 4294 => -0.6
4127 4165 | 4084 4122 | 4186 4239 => -1.5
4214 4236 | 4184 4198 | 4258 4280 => 0.6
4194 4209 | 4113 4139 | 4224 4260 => 0.0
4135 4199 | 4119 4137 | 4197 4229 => -1.3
